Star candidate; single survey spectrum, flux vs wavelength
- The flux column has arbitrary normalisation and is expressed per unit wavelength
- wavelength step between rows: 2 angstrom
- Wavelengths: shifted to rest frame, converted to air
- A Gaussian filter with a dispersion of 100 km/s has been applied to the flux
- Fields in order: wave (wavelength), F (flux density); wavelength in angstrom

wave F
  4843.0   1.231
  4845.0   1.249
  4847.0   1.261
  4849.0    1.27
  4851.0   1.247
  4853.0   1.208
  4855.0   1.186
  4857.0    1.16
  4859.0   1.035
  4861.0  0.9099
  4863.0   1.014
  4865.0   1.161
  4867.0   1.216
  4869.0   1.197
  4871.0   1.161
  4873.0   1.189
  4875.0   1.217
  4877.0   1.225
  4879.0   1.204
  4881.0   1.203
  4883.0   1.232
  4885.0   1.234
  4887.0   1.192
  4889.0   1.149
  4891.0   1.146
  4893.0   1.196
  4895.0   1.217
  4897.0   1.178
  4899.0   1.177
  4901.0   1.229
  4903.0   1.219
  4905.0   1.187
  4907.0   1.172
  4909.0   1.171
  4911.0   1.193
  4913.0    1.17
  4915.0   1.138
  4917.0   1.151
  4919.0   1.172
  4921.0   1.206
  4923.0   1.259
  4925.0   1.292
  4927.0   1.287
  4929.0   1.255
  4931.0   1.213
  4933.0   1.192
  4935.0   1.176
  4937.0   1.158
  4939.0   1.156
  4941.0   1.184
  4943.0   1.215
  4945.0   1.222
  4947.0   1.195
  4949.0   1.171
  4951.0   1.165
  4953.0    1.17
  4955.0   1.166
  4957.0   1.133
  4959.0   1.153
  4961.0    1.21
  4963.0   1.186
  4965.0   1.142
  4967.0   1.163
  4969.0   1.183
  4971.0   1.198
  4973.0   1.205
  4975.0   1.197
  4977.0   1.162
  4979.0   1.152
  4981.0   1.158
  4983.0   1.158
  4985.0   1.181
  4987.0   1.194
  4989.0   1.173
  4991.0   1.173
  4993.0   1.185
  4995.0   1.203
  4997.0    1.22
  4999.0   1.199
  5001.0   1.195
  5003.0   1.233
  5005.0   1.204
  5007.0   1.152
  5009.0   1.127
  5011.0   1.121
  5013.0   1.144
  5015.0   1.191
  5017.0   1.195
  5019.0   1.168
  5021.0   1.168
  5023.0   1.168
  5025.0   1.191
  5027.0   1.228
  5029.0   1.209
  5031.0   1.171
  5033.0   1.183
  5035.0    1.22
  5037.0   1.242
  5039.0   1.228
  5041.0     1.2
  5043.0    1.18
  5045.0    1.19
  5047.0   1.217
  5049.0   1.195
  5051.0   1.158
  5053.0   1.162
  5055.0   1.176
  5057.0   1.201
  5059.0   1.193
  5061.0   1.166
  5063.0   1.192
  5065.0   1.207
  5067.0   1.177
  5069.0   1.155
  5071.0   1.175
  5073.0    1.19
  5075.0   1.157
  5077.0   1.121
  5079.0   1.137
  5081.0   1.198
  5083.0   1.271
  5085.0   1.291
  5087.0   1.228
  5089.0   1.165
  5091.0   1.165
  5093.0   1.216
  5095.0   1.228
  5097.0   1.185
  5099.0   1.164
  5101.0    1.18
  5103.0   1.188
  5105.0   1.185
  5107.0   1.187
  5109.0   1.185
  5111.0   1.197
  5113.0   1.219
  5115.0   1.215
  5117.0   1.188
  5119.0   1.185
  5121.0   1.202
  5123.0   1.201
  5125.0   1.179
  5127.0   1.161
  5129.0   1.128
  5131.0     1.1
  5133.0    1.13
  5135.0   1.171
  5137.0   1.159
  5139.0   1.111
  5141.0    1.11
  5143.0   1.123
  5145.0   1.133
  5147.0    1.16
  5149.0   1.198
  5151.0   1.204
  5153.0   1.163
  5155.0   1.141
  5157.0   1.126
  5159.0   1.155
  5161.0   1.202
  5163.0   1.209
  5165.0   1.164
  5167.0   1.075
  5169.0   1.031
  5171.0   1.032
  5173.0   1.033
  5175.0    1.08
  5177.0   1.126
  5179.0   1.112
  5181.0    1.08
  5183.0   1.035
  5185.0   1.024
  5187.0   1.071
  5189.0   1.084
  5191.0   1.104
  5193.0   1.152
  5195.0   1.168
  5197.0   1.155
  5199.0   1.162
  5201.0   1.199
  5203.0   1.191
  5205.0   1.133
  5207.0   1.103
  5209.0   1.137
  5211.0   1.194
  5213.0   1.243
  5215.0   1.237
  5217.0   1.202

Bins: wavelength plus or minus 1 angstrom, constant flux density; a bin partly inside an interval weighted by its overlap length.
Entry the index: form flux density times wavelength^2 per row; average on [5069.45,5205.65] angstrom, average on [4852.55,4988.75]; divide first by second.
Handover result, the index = 1.07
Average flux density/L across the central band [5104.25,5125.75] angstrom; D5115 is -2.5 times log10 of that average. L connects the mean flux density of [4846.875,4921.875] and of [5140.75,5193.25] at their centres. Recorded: -0.06 mag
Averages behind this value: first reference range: 1.18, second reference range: 1.12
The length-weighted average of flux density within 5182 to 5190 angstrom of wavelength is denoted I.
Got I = 1.05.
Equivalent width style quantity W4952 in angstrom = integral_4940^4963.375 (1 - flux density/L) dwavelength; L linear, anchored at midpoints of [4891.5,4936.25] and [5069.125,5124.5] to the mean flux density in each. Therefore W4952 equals 0.4 angstrom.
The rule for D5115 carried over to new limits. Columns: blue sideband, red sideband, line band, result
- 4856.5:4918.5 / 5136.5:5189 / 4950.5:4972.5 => -0.01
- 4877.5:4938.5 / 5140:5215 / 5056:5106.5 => -0.03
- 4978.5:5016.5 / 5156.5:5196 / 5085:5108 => -0.05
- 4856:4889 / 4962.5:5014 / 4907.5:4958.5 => -0.02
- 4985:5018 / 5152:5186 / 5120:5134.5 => -0.03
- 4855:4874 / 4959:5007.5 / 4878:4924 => -0.05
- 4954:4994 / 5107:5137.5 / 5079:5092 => -0.03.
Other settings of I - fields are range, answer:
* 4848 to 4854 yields 1.24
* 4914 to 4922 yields 1.17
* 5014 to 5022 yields 1.18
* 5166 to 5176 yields 1.05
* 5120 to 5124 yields 1.2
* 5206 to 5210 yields 1.12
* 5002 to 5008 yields 1.2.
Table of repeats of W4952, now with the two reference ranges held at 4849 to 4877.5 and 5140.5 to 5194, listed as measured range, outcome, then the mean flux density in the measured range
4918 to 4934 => -1.2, 1.23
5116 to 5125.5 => -0.6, 1.19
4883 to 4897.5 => -0.5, 1.19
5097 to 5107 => -0.5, 1.18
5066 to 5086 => -1.1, 1.19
